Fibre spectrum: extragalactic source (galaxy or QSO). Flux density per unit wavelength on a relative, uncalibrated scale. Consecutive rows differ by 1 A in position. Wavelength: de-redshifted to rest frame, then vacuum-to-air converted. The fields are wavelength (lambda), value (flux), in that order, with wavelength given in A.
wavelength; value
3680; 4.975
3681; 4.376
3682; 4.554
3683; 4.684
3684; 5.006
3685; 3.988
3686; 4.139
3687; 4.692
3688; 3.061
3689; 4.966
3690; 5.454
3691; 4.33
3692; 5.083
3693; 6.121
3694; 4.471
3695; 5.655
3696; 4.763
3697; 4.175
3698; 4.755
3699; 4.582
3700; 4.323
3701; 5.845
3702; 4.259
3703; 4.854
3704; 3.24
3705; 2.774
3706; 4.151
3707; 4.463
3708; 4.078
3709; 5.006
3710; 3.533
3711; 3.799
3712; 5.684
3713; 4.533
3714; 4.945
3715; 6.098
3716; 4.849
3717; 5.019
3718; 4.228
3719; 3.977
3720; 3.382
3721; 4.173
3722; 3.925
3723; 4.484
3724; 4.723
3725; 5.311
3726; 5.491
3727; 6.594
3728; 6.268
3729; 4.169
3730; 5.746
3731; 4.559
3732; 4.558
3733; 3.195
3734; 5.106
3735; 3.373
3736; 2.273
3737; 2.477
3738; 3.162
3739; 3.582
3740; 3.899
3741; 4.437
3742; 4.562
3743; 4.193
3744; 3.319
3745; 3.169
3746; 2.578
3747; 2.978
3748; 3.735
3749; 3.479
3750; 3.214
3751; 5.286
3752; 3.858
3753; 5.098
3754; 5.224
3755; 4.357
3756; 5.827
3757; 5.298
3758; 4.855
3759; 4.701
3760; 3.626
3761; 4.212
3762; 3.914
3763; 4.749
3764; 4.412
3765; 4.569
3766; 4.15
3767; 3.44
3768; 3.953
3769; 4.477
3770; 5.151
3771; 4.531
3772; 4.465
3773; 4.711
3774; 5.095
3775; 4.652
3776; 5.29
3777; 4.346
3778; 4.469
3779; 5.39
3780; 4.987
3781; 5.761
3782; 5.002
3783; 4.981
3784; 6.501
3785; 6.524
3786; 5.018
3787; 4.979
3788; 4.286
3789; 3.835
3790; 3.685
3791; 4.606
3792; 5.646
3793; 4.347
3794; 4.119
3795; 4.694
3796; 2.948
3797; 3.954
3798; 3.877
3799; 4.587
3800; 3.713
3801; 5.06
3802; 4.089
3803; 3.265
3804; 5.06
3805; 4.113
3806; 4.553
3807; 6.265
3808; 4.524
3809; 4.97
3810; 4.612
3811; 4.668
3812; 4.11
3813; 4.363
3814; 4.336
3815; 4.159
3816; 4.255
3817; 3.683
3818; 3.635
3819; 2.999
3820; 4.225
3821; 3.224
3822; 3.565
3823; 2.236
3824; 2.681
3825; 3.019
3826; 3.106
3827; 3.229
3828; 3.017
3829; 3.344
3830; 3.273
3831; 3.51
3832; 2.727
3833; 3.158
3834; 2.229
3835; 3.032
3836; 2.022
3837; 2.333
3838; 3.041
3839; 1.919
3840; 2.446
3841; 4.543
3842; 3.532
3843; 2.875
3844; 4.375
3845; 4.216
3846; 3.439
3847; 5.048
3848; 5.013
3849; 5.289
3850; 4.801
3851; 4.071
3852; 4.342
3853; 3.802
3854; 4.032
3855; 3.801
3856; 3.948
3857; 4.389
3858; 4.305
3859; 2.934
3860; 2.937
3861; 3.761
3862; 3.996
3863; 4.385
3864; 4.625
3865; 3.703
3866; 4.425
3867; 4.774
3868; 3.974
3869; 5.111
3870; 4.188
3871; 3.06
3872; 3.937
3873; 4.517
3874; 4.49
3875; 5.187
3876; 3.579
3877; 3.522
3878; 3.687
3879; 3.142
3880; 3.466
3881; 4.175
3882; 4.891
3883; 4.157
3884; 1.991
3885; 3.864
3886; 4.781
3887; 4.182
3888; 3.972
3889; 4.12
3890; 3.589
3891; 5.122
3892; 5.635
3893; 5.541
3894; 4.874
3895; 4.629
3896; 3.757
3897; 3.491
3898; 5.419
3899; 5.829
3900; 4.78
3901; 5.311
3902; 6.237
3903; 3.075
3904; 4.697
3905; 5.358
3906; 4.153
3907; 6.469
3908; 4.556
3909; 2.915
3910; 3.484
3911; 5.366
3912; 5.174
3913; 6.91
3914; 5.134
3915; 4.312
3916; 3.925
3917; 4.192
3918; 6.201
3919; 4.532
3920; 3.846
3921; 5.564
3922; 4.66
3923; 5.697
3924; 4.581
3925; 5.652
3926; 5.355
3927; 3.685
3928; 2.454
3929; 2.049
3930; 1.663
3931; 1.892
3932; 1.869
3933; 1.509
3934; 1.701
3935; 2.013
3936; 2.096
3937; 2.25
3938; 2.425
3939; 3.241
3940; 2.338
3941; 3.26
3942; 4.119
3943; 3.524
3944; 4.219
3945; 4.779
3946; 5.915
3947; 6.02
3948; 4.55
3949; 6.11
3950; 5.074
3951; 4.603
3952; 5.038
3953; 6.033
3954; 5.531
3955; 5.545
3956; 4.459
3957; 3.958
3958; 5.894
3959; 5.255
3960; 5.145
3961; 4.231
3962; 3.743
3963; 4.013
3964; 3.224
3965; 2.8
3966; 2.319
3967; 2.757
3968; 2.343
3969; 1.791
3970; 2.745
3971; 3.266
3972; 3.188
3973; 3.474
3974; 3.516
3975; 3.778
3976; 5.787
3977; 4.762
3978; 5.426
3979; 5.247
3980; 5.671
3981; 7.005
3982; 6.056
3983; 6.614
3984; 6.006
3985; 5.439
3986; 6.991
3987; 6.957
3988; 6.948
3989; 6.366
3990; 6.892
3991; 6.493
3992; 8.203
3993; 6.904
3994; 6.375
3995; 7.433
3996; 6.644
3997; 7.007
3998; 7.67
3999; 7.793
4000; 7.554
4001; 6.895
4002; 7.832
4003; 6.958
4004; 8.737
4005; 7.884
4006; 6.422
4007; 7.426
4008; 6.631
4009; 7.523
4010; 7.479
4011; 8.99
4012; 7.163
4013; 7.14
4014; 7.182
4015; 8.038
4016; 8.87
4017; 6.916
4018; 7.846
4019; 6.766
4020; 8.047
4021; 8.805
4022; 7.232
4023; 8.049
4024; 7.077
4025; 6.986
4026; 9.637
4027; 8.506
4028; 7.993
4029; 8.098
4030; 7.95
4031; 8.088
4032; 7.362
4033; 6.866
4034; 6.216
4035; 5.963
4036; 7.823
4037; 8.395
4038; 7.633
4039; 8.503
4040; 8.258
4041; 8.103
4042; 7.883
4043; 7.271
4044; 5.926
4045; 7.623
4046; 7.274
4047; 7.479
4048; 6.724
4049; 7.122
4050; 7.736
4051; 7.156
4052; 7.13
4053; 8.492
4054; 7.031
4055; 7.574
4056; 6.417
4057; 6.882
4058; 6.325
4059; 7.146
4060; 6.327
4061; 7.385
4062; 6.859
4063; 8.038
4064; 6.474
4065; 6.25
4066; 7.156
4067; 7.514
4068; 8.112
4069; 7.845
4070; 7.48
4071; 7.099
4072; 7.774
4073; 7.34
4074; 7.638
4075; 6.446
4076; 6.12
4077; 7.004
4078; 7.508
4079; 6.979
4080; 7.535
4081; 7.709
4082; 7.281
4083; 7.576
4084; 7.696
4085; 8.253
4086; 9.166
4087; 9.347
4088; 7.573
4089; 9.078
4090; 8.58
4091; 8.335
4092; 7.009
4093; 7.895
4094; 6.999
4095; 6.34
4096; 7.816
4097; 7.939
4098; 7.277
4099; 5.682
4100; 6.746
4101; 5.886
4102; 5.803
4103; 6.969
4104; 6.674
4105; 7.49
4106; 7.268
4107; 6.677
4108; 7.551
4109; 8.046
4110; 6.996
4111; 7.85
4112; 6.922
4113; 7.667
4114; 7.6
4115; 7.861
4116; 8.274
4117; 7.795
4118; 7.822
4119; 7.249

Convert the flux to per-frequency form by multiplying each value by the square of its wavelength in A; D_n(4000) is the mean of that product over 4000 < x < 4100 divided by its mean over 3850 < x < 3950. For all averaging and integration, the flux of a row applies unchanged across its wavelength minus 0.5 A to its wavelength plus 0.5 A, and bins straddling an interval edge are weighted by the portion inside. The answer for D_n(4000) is 1.95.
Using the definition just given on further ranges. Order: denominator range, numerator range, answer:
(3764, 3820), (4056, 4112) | 1.87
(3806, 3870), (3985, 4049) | 2.15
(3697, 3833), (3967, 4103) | 1.88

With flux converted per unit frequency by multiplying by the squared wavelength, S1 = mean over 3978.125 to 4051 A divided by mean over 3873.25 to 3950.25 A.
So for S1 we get 1.85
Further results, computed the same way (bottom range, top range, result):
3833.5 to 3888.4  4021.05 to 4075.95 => 2.11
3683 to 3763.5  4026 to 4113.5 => 2.01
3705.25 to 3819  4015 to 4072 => 1.94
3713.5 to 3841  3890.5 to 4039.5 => 1.45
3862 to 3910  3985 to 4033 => 1.83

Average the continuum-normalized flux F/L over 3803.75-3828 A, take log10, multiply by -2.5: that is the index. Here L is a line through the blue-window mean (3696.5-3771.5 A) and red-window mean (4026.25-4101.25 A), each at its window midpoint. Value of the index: 0.27 mag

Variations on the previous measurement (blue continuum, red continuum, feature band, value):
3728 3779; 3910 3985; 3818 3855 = 0.222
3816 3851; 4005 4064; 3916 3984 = 0.368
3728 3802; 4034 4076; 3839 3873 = 0.294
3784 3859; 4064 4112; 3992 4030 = -0.188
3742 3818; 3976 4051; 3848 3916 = 0.288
